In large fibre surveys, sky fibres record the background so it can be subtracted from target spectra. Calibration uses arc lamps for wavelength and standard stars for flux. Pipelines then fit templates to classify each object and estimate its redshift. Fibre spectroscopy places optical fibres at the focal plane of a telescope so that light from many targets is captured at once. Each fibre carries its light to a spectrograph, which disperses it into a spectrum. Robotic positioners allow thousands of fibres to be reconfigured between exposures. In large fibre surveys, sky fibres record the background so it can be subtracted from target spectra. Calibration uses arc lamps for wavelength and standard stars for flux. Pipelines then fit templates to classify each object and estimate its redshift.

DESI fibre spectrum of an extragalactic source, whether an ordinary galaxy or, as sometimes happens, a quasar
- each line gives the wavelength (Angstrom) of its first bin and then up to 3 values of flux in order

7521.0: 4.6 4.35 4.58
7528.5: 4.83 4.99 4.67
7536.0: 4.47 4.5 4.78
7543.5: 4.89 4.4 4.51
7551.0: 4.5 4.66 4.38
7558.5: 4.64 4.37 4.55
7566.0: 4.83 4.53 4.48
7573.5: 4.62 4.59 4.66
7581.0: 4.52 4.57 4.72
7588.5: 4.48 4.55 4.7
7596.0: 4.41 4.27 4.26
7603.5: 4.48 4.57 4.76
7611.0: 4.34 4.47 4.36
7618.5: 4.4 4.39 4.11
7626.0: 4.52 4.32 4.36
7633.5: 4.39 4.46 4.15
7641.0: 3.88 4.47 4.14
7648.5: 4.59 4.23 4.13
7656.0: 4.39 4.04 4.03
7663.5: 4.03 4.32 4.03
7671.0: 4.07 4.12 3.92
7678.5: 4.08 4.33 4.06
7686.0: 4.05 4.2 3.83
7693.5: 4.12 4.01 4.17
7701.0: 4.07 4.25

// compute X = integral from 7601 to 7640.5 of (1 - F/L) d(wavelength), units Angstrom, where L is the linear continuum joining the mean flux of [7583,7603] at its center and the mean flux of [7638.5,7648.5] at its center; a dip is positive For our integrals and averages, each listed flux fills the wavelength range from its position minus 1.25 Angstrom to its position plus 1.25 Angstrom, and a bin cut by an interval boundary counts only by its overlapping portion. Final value -0.5 Angstrom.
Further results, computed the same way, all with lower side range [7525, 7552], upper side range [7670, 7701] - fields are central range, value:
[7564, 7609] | -0.90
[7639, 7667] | 0.02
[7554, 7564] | 0.17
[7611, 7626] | -0.07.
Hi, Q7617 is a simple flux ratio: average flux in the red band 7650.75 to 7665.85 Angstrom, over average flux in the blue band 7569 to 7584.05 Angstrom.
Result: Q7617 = 0.91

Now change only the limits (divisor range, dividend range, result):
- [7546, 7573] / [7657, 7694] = 0.90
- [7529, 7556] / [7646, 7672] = 0.90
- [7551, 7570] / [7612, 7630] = 0.96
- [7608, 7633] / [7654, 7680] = 0.93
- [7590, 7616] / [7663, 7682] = 0.92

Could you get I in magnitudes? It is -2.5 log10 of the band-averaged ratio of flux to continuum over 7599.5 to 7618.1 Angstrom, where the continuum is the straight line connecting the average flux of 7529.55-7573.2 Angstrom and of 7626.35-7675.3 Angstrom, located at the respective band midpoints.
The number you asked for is -0.019 mag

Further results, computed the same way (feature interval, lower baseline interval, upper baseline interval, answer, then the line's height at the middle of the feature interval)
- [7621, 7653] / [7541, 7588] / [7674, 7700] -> 0.00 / 4.28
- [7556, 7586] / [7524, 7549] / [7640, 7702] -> -0.01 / 4.52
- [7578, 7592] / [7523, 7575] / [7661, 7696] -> -0.03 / 4.46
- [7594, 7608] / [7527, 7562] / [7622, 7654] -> 0.00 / 4.42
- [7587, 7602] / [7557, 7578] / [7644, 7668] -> 0.00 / 4.47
